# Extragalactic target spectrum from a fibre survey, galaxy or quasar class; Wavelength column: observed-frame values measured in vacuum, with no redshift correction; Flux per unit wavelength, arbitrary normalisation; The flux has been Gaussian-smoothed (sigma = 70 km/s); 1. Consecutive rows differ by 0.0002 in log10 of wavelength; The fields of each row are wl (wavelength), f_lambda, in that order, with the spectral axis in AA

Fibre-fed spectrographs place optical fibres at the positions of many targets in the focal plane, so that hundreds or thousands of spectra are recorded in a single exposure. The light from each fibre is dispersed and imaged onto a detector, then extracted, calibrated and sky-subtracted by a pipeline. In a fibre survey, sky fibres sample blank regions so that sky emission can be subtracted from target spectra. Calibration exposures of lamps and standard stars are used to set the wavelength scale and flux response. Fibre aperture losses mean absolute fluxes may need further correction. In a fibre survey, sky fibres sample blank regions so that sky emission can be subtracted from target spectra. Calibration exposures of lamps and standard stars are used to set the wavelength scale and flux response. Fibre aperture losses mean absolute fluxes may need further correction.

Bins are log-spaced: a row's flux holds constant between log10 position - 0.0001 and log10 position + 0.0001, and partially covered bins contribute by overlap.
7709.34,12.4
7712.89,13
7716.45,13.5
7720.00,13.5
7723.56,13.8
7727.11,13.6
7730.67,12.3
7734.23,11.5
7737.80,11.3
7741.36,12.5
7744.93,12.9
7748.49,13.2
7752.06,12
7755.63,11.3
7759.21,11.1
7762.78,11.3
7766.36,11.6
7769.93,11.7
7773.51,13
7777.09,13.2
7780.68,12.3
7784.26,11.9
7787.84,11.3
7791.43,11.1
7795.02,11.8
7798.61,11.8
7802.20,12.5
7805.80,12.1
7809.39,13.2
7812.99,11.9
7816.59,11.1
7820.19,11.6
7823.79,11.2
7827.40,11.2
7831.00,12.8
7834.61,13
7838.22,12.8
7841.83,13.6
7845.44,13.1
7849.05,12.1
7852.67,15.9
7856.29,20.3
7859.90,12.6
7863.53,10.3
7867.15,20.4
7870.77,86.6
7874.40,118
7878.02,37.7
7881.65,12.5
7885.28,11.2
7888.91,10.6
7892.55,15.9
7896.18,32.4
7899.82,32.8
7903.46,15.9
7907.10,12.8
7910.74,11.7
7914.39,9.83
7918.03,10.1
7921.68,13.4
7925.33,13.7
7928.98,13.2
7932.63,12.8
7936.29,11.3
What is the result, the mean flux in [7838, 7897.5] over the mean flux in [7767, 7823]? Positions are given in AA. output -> 2.3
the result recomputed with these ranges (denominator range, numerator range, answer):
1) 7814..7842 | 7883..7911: 1.51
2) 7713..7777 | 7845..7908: 2.24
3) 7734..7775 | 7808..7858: 1.10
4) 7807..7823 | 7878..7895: 1.34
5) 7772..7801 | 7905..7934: 1.01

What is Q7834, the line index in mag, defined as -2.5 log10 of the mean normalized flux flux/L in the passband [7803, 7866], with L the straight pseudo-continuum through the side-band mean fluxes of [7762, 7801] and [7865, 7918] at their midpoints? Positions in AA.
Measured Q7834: 0.49 mag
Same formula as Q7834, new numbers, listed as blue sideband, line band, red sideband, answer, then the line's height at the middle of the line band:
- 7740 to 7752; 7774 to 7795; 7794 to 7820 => 0.03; 12.3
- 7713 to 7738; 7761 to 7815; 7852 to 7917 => 0.46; 18.5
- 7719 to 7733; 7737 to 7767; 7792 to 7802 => 0.07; 12.7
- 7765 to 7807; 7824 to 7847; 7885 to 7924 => 0.09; 13.8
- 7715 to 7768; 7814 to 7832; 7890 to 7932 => 0.23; 14.3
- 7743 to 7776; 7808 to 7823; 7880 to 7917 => 0.16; 13.8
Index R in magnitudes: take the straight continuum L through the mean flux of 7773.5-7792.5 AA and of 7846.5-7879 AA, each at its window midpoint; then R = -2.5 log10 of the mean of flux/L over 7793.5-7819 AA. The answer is 0.49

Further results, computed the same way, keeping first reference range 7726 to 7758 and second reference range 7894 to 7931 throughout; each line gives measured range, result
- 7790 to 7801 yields 0.17 mag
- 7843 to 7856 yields 0.04 mag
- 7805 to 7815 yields 0.13 mag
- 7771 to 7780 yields 0.02 mag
